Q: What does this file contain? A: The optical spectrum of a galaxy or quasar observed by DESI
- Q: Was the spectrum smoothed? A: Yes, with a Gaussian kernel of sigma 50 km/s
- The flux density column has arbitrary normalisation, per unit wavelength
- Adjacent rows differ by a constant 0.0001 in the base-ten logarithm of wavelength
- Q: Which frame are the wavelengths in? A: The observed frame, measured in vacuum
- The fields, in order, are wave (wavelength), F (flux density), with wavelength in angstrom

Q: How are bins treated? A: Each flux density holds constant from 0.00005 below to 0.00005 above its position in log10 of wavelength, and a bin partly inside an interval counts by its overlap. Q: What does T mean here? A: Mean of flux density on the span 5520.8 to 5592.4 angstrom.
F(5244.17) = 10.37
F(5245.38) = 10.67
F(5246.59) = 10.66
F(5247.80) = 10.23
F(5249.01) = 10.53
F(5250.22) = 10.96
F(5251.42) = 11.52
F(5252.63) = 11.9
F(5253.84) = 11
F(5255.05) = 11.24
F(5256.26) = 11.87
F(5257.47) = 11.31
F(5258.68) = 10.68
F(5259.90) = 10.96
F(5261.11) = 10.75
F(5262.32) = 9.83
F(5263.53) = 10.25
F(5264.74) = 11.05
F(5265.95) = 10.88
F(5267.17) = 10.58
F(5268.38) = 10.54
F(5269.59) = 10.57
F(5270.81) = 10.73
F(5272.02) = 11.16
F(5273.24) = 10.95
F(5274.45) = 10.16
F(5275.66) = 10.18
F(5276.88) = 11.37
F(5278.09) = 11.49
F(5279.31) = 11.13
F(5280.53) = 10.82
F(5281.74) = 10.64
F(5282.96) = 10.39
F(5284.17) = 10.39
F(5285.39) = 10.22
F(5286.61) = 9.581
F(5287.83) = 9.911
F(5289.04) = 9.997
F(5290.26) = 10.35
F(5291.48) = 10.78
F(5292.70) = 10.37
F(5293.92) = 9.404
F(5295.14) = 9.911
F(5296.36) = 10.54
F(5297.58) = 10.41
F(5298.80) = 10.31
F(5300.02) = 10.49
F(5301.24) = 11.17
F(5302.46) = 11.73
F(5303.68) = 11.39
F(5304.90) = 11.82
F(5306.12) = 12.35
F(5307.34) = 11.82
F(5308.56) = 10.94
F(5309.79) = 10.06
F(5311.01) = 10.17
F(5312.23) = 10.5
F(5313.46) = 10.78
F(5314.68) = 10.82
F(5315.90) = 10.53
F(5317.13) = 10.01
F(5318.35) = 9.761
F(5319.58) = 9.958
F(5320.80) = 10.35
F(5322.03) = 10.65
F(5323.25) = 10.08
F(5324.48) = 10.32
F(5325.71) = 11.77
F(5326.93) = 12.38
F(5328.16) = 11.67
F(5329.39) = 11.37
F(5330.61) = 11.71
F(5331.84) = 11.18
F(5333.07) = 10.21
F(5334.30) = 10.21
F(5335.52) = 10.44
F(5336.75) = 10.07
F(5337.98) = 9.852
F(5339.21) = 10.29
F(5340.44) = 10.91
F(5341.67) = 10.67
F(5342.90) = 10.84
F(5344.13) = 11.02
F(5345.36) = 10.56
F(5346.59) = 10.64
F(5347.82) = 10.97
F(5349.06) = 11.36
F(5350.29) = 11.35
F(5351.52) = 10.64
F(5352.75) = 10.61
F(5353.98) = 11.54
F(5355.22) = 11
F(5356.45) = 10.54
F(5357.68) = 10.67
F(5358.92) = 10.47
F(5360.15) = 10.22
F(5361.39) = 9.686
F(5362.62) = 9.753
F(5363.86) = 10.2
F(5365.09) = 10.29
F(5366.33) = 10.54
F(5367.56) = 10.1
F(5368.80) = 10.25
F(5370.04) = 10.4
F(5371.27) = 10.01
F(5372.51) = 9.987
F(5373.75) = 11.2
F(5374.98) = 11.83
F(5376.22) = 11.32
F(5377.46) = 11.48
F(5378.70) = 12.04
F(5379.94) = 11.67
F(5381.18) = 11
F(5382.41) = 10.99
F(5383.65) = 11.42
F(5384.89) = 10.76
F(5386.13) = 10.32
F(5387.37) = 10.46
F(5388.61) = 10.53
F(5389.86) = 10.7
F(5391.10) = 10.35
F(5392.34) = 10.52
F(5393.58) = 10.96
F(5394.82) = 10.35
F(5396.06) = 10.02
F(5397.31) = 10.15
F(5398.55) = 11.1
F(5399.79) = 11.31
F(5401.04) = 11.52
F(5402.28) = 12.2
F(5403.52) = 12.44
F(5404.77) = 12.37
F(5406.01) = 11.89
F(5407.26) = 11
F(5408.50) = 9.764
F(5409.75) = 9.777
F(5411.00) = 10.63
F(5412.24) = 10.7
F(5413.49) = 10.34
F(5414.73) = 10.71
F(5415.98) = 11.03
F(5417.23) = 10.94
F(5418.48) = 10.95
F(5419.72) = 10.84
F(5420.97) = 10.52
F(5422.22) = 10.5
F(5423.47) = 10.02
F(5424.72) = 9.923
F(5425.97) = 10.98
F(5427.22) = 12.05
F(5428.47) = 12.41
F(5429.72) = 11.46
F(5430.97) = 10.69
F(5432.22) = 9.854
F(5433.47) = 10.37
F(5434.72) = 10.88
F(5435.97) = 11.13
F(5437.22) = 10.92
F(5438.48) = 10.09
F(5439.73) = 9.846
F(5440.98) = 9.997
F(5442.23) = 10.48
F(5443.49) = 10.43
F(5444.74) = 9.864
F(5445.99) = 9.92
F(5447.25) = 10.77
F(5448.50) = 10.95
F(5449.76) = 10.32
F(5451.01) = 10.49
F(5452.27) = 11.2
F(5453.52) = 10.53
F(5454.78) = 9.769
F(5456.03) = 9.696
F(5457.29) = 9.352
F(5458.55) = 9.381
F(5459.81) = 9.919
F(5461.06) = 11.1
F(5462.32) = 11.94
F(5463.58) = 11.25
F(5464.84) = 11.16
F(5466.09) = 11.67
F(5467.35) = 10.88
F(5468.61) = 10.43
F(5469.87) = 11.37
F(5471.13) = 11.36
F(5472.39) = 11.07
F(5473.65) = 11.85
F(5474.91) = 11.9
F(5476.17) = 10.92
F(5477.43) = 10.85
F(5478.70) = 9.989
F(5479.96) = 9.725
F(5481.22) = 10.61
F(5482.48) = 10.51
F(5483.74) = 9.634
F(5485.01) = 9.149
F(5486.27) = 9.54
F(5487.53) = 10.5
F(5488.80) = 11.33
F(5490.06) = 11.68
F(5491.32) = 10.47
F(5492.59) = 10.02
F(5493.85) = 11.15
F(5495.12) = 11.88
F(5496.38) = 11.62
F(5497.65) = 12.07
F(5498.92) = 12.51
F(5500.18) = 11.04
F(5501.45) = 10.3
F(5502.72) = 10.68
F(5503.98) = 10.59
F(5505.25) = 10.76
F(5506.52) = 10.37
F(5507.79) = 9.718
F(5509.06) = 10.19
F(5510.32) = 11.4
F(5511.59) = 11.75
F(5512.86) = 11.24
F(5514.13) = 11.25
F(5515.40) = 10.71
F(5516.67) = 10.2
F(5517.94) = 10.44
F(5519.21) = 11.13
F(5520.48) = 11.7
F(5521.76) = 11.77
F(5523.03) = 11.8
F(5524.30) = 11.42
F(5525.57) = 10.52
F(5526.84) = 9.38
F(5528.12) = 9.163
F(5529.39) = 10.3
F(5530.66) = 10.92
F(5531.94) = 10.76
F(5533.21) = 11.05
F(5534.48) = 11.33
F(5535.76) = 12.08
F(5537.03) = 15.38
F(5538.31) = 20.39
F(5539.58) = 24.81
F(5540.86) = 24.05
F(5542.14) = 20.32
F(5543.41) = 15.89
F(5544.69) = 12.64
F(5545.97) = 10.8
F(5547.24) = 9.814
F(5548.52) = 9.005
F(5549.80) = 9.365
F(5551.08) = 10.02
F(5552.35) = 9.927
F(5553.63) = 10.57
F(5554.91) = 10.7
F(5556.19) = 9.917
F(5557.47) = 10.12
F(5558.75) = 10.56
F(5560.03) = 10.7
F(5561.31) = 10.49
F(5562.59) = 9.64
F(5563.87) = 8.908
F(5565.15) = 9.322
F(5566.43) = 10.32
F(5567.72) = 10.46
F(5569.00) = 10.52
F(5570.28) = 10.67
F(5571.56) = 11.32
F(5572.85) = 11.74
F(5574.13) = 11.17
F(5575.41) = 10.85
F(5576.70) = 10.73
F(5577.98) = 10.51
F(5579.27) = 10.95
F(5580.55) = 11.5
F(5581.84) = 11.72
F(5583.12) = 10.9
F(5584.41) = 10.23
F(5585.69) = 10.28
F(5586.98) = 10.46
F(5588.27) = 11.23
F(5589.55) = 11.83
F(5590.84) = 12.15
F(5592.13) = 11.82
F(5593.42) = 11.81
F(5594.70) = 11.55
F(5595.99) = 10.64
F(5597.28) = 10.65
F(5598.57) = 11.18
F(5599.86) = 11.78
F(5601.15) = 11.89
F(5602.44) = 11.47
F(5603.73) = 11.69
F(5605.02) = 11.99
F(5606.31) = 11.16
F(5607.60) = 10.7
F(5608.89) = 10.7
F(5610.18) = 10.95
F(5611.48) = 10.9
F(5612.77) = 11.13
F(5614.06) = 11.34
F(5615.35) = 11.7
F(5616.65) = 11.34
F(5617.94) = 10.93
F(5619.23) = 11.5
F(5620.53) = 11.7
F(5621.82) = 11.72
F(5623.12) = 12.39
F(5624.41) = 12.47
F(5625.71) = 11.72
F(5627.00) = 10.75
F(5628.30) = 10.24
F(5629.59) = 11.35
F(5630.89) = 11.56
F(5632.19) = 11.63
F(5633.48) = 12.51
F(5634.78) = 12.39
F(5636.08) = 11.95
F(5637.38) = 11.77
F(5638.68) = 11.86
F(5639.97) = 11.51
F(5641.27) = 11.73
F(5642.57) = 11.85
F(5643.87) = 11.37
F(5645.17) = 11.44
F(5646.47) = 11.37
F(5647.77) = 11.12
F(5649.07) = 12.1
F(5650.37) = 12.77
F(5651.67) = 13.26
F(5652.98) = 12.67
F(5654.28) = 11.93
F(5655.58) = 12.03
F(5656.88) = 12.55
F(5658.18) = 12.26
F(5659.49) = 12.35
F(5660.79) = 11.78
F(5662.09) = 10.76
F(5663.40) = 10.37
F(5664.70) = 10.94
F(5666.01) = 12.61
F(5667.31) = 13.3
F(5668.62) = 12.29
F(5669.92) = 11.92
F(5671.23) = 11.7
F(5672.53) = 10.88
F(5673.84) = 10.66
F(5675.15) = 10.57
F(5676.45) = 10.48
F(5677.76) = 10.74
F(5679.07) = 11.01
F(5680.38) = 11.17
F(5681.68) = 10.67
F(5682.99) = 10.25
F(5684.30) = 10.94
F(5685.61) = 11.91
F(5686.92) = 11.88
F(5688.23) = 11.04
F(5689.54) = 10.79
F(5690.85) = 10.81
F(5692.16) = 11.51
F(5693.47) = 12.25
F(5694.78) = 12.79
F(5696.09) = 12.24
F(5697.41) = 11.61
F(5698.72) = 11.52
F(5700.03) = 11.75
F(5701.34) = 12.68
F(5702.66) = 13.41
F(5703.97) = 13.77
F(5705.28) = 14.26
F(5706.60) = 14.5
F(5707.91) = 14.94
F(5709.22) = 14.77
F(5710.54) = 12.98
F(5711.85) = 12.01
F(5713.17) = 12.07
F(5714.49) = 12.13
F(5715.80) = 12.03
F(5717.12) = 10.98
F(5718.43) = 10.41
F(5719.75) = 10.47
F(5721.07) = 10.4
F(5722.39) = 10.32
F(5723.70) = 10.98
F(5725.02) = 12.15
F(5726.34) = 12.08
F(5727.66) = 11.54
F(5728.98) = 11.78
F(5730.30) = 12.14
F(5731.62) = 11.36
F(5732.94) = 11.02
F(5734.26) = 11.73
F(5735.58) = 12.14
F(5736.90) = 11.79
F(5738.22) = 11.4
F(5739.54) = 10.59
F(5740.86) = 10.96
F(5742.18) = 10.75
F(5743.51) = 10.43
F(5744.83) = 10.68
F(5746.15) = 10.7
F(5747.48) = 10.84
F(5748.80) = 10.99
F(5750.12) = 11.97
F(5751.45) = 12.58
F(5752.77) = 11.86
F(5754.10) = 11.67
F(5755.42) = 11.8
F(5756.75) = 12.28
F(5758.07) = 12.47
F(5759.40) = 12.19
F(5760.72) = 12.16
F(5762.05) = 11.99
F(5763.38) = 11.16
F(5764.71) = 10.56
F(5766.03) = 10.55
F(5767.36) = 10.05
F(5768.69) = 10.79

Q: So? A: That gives 11.7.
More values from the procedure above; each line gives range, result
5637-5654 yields 11.9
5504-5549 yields 12.4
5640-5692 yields 11.5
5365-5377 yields 10.6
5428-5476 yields 10.7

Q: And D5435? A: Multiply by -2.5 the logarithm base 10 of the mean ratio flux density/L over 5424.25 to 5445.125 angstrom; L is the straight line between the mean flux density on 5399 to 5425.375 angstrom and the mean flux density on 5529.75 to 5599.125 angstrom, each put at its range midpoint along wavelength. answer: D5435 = 0.036 mag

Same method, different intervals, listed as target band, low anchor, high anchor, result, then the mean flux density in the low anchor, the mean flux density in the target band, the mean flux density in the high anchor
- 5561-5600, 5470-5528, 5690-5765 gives 0.03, 10.8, 10.9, 11.8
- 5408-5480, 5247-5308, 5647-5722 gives 0.06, 10.8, 10.7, 11.9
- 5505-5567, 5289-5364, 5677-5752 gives -0.05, 10.7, 11.7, 11.7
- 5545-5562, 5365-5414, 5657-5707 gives 0.12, 10.9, 10.2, 11.7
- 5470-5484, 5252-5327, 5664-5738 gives 0.04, 10.7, 10.8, 11.8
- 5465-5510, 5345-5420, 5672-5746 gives 0.03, 10.8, 10.8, 11.7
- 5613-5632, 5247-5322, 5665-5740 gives 0.01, 10.7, 11.5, 11.8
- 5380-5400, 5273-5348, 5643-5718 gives 0.02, 10.7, 10.7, 11.9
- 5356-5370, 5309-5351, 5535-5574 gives 0.07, 10.7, 10.2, 12.3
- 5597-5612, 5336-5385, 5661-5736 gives 0.02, 10.7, 11.3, 11.8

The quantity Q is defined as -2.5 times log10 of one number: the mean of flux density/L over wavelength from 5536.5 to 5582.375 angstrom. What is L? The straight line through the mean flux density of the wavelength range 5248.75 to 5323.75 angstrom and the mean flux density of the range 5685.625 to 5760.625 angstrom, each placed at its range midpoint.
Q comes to -0.06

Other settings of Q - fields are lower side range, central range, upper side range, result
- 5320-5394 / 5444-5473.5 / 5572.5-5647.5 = 0.036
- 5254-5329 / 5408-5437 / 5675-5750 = 0.028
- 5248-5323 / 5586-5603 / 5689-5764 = 0.011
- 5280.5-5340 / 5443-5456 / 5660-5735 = 0.065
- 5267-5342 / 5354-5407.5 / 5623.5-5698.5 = 0.003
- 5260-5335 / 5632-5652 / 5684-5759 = -0.027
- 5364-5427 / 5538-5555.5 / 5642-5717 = -0.225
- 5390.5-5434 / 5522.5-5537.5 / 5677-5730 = 0.015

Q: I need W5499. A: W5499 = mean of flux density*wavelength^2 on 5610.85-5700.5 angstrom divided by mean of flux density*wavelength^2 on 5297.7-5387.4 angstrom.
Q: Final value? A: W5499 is 1.2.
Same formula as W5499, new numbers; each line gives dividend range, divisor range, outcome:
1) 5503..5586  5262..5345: 1.18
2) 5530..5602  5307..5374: 1.21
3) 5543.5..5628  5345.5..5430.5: 1.09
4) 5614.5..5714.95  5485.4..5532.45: 1.16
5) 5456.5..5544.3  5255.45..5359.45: 1.17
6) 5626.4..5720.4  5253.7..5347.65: 1.27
